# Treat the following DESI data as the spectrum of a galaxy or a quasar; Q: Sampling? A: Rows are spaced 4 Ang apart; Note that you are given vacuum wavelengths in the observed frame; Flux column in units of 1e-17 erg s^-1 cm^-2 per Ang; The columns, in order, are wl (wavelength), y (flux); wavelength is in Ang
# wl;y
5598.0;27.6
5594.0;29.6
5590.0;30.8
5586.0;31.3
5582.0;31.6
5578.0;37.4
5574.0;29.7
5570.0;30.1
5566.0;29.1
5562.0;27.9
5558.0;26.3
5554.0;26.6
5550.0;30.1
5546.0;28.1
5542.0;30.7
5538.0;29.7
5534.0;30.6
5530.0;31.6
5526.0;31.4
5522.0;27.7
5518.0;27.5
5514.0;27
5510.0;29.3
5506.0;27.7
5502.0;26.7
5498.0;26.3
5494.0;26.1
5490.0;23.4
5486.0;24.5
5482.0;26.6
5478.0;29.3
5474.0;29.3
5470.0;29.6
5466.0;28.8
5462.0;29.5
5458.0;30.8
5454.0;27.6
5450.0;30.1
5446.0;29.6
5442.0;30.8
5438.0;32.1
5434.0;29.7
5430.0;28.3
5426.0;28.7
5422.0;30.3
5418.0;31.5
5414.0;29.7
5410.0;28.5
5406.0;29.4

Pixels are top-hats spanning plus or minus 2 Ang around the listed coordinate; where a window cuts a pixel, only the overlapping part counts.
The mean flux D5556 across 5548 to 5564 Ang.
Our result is 27.7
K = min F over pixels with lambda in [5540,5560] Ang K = 26.3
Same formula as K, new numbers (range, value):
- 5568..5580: 29.7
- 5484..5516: 23.4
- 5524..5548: 28.1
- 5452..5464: 27.6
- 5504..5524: 27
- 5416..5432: 28.3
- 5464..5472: 28.8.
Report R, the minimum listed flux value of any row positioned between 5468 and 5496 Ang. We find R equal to 23.4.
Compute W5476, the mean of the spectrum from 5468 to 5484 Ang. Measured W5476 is 28.7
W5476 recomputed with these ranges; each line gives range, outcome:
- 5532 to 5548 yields 29.8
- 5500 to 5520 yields 27.6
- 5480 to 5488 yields 25.6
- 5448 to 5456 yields 28.9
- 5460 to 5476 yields 29.3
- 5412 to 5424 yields 30.5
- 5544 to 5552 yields 29.1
